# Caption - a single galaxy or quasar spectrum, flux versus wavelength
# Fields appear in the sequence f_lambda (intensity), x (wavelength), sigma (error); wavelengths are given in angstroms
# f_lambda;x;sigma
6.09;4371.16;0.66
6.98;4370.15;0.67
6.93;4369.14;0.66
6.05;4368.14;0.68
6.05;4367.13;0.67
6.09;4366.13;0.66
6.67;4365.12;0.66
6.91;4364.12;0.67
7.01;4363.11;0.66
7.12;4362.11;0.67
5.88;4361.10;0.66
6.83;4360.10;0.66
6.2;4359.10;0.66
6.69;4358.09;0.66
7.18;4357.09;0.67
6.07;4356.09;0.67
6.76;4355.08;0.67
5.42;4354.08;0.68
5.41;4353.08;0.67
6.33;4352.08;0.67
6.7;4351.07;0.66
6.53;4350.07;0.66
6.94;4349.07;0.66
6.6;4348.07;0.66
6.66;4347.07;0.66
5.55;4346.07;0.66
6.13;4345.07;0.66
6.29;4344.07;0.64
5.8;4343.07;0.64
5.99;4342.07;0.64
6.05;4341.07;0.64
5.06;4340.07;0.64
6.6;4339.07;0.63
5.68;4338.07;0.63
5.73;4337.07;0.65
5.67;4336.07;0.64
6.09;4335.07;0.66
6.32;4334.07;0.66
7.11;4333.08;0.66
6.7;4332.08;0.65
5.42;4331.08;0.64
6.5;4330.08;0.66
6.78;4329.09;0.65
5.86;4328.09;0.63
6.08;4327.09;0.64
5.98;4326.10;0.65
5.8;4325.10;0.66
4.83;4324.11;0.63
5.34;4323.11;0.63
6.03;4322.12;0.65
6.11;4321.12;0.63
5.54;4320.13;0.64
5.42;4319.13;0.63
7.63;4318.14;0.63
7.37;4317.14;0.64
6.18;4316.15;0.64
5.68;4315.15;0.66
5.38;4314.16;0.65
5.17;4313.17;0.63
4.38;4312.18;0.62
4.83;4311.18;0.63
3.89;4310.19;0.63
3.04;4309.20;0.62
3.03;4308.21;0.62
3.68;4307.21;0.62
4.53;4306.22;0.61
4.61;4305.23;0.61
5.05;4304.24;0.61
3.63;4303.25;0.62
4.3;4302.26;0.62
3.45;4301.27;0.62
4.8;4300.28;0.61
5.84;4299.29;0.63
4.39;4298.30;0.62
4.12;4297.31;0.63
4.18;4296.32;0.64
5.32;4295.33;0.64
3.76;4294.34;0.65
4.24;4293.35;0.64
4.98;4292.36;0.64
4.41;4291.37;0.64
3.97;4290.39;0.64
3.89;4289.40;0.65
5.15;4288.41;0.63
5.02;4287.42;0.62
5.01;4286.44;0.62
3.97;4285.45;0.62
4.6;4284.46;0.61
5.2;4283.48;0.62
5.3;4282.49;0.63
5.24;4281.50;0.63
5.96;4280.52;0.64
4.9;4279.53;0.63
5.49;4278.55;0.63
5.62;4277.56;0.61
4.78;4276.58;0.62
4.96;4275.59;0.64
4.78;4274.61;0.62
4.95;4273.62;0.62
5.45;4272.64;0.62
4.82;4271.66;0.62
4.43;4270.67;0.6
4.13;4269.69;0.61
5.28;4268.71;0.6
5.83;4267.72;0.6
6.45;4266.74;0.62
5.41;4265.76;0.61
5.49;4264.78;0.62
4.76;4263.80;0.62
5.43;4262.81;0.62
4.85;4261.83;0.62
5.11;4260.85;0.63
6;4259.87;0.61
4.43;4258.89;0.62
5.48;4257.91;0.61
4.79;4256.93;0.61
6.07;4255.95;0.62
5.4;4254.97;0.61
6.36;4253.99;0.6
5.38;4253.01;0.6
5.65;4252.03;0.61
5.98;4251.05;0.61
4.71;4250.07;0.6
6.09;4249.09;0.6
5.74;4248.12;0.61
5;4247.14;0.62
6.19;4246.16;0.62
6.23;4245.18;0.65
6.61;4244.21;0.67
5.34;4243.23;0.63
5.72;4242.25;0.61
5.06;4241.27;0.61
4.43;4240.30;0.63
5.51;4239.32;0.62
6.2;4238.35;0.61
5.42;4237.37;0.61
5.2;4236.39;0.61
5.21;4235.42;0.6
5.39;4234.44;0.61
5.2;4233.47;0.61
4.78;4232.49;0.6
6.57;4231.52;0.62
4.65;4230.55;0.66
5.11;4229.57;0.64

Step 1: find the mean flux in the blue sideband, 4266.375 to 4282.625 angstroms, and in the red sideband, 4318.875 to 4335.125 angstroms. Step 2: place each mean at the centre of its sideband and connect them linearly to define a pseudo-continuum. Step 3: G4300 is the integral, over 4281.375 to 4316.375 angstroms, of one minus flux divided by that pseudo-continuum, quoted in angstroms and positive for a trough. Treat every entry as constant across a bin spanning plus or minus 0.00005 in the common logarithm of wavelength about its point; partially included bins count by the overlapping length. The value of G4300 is 6.4 angstroms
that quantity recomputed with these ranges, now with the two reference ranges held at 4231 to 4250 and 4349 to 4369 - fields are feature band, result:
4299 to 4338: 4.9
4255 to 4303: 7.4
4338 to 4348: 0.5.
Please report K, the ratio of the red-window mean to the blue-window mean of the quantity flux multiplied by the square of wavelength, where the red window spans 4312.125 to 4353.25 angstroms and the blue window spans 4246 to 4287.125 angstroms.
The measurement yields 1.19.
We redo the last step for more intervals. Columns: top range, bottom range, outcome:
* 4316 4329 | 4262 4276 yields 1.20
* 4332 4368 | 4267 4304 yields 1.36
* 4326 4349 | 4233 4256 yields 1.15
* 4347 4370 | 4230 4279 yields 1.27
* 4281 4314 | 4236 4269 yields 0.83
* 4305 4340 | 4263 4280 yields 1.11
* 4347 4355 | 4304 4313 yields 1.56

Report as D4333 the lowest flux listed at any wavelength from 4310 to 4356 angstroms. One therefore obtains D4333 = 3.89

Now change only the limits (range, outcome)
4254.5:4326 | 3.03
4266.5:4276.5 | 4.13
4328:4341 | 5.06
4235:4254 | 4.43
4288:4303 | 3.45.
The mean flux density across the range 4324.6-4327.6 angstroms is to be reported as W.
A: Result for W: 5.96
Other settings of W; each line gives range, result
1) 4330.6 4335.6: 6.33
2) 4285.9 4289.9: 4.75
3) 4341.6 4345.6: 6.05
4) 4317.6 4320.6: 6.2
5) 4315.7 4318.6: 7.06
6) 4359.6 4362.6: 6.61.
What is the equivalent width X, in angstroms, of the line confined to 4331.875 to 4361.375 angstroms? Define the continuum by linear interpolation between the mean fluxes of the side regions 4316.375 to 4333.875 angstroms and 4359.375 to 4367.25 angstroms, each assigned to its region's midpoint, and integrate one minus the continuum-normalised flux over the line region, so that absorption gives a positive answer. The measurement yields 0.8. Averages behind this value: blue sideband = 6.15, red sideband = 6.59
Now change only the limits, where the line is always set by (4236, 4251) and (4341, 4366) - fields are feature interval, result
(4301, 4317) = 4.1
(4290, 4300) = 2.4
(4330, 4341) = 0.3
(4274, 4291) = 2.7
